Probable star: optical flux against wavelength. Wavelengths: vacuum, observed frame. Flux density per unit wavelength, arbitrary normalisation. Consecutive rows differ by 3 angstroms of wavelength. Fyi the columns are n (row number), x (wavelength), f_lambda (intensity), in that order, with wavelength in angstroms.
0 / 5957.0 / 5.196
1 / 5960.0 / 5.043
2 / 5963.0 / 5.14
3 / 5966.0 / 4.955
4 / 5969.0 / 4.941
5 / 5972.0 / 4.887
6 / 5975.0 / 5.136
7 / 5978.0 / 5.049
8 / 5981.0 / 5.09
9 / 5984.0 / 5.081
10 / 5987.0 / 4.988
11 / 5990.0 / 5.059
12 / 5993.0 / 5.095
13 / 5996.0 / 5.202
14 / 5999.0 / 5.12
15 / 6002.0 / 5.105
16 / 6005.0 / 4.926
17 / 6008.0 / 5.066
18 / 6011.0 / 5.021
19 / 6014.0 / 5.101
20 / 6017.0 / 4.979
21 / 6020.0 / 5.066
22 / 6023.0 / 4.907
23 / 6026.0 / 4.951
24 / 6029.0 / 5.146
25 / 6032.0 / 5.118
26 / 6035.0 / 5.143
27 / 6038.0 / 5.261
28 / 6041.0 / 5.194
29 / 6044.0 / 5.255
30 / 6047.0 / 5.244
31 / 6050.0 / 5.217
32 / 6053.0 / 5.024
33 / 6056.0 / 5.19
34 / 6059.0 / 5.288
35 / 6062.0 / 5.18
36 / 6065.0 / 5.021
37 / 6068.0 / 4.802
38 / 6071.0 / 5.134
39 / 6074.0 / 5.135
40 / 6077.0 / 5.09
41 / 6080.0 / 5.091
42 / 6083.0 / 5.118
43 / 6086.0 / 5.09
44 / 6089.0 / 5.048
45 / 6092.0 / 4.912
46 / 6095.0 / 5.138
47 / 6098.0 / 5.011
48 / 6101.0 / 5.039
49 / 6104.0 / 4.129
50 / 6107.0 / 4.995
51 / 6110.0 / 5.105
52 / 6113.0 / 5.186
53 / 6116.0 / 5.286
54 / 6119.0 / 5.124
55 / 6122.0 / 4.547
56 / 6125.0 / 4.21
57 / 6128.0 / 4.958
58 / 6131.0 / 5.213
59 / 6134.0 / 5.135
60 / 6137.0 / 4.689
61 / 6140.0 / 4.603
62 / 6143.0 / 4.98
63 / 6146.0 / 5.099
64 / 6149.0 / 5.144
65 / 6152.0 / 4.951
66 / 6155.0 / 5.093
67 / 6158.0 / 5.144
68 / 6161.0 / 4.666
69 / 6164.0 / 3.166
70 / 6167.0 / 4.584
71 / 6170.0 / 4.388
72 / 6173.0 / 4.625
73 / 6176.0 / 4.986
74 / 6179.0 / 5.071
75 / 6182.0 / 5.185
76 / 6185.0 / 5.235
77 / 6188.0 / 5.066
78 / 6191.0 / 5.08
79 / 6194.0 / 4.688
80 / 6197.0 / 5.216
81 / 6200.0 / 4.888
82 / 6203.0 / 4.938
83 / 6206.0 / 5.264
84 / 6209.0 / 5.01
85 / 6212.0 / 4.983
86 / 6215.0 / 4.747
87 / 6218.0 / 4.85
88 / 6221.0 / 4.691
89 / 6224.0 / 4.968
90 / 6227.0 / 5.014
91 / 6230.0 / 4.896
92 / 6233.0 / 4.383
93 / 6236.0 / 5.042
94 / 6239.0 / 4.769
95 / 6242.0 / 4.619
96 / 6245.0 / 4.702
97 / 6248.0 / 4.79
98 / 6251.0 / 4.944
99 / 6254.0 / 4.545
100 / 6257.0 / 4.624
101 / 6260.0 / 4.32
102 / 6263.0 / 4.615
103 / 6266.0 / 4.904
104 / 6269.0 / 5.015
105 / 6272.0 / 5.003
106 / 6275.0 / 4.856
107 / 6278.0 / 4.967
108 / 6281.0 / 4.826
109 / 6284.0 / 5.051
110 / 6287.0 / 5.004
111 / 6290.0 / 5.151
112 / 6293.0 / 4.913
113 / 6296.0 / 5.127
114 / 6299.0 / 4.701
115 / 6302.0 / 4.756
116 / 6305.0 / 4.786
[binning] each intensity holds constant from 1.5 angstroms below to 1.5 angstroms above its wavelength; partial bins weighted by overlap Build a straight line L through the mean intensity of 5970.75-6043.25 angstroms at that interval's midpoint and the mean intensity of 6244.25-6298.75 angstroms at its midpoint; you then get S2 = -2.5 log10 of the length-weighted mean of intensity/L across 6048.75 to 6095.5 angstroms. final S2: -0.016 mag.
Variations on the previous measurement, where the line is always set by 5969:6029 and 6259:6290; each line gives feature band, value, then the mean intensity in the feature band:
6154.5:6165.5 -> 0.111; 4.46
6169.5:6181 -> 0.027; 4.82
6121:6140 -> 0.040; 4.78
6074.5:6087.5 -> -0.023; 5.1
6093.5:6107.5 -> 0.029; 4.85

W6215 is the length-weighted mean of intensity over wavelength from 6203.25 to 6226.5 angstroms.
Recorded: 4.93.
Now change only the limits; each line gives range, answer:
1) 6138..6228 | 4.88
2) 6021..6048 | 5.13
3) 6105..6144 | 4.91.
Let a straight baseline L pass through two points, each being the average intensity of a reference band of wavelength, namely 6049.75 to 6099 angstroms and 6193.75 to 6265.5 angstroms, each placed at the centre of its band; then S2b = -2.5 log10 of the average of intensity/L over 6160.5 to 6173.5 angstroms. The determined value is 0.16 mag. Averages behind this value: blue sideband 5.09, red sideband 4.82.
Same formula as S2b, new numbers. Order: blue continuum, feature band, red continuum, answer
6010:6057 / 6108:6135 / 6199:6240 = 0.01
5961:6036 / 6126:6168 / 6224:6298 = 0.03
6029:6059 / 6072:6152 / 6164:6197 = 0.01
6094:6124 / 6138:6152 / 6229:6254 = -0.01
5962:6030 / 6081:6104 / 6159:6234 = -0.01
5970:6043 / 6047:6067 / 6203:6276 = -0.03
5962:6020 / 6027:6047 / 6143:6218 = -0.04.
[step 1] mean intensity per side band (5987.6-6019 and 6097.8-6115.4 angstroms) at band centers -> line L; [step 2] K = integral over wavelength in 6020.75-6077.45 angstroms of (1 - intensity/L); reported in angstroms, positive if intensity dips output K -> -1.4 angstroms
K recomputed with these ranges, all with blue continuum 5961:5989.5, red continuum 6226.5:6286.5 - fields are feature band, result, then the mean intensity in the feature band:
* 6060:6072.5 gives -0.2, 5.04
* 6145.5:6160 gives -0.6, 5.07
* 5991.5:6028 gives -0.3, 5.05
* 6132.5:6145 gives 0.1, 4.86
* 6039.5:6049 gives -0.5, 5.23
